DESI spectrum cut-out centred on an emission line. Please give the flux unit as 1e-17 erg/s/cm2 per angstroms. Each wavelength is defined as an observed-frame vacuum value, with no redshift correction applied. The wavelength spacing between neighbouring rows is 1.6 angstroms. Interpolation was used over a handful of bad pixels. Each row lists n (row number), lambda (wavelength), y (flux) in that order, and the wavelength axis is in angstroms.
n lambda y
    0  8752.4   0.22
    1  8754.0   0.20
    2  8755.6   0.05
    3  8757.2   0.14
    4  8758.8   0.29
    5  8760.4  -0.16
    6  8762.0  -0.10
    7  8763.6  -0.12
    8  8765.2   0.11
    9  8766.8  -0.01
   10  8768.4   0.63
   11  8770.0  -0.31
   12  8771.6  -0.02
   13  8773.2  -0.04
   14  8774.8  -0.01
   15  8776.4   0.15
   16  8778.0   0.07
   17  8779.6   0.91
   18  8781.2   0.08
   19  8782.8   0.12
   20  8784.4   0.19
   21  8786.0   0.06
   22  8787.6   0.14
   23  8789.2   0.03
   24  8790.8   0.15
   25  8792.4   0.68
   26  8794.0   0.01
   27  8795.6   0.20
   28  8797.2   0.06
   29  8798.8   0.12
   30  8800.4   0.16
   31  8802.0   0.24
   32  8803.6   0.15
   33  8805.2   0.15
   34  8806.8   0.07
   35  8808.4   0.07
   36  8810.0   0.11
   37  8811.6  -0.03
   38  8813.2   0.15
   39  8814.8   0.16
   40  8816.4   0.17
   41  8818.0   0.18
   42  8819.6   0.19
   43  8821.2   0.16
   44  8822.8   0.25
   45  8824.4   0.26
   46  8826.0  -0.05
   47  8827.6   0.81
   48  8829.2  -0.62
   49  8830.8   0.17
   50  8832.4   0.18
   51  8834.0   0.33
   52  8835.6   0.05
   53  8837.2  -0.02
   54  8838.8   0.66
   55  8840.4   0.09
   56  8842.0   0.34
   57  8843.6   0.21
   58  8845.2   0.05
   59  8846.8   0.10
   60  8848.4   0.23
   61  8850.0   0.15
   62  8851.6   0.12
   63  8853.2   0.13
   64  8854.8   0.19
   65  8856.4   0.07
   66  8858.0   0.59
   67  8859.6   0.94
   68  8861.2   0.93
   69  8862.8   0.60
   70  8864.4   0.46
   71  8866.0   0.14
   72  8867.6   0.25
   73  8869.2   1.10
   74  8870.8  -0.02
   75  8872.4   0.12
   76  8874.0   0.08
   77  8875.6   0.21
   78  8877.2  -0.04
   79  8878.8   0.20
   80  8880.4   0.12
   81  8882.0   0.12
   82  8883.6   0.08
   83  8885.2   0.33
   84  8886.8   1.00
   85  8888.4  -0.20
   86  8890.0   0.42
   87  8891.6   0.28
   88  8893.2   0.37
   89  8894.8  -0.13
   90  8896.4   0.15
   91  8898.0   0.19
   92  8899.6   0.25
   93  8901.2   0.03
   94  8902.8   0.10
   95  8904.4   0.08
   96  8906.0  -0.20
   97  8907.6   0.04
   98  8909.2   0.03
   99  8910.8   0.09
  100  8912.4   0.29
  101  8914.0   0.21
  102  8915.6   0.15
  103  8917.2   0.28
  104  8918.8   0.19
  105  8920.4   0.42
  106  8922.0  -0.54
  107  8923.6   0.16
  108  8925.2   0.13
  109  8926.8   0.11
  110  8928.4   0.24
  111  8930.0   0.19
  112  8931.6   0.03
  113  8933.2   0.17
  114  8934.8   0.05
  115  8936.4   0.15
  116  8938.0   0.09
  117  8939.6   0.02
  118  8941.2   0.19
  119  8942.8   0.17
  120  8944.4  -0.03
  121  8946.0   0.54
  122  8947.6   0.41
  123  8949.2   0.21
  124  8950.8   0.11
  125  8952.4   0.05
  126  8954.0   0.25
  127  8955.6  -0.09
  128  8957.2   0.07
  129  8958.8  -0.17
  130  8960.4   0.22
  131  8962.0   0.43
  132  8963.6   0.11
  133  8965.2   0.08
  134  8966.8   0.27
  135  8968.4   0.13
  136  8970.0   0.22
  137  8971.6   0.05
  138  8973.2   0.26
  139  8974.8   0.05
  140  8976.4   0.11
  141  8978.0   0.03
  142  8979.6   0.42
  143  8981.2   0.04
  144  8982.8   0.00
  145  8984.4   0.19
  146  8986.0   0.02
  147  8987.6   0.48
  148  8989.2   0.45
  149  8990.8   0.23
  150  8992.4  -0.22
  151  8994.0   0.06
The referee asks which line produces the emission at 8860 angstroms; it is Hbeta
